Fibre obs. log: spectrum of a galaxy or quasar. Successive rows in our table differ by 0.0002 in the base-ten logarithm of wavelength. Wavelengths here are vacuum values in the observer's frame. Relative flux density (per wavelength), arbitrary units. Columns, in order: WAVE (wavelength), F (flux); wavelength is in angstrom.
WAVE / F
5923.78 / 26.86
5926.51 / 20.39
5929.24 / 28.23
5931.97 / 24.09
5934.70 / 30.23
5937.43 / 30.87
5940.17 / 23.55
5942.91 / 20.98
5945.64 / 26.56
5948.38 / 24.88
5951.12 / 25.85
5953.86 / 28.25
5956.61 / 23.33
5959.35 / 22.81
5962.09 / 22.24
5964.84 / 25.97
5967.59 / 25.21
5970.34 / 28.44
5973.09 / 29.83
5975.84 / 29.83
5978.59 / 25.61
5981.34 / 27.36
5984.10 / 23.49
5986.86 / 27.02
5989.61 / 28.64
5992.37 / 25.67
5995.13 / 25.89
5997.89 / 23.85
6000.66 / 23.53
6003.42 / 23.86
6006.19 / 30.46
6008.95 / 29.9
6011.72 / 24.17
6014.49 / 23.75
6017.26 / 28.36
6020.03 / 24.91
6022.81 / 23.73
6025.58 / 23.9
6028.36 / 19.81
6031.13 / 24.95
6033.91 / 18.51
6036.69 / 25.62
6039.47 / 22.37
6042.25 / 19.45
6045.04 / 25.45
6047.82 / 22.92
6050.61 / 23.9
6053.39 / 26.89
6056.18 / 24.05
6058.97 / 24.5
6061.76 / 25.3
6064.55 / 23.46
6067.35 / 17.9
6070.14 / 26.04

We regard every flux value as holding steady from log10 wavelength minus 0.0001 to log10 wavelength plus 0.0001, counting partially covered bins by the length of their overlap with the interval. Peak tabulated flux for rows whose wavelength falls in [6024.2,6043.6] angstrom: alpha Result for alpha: 25.62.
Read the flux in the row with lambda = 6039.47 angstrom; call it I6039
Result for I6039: 22.37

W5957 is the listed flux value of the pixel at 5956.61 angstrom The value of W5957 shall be 23.33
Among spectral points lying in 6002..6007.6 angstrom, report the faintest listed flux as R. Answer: 23.86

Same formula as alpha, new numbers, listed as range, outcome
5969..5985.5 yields 29.83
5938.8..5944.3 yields 23.55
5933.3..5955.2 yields 30.87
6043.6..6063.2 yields 26.89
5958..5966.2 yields 25.97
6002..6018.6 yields 30.46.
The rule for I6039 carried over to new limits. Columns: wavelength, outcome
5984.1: 23.49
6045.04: 25.45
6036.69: 25.62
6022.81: 23.73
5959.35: 22.81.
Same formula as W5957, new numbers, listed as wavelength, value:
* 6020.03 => 24.91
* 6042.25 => 19.45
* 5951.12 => 25.85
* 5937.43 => 30.87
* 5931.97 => 24.09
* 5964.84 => 25.97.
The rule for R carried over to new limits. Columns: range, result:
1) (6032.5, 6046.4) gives 18.51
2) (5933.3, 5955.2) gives 20.98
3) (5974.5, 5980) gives 25.61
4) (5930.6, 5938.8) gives 24.09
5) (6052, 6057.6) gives 24.05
